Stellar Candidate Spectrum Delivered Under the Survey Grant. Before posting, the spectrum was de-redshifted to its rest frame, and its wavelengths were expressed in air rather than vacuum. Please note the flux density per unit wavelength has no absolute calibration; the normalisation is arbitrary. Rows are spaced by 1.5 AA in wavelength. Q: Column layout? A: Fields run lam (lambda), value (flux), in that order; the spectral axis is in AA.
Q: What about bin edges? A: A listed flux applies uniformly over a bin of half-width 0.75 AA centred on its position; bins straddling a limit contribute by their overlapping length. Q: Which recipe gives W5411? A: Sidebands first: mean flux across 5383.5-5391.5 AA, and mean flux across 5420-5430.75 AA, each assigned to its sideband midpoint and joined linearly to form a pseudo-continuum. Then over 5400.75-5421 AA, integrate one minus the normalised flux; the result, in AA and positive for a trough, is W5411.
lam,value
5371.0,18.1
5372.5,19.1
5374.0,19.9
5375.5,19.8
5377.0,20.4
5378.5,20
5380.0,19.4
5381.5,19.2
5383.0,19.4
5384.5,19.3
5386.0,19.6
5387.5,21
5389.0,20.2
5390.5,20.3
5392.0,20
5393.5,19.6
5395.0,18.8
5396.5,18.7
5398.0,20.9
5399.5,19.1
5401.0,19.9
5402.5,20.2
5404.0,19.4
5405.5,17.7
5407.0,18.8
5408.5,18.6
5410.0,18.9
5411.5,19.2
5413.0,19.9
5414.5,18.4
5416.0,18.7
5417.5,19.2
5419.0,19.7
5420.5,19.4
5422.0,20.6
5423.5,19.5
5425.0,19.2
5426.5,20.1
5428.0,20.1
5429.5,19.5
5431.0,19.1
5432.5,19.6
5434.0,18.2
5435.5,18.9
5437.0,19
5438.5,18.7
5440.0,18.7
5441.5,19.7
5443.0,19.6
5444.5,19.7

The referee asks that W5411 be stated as 0.8 AA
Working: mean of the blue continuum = 20.1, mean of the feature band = 19.1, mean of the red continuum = 19.7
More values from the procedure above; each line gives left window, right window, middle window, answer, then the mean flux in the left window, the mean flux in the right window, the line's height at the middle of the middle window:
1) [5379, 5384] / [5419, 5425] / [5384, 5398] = -0.2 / 19.4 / 19.7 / 19.5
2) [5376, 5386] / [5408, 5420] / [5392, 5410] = 0.0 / 19.6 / 19.1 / 19.3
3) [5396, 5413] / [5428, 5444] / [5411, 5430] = -0.3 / 19.3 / 19.2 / 19.2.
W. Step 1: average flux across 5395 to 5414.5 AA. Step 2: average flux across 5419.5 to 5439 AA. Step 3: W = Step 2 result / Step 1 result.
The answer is 1.0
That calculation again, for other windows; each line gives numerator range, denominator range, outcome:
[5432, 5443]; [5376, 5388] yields 0.96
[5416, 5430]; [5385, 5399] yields 0.99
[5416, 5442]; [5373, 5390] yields 0.98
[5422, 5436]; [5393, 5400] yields 1.00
